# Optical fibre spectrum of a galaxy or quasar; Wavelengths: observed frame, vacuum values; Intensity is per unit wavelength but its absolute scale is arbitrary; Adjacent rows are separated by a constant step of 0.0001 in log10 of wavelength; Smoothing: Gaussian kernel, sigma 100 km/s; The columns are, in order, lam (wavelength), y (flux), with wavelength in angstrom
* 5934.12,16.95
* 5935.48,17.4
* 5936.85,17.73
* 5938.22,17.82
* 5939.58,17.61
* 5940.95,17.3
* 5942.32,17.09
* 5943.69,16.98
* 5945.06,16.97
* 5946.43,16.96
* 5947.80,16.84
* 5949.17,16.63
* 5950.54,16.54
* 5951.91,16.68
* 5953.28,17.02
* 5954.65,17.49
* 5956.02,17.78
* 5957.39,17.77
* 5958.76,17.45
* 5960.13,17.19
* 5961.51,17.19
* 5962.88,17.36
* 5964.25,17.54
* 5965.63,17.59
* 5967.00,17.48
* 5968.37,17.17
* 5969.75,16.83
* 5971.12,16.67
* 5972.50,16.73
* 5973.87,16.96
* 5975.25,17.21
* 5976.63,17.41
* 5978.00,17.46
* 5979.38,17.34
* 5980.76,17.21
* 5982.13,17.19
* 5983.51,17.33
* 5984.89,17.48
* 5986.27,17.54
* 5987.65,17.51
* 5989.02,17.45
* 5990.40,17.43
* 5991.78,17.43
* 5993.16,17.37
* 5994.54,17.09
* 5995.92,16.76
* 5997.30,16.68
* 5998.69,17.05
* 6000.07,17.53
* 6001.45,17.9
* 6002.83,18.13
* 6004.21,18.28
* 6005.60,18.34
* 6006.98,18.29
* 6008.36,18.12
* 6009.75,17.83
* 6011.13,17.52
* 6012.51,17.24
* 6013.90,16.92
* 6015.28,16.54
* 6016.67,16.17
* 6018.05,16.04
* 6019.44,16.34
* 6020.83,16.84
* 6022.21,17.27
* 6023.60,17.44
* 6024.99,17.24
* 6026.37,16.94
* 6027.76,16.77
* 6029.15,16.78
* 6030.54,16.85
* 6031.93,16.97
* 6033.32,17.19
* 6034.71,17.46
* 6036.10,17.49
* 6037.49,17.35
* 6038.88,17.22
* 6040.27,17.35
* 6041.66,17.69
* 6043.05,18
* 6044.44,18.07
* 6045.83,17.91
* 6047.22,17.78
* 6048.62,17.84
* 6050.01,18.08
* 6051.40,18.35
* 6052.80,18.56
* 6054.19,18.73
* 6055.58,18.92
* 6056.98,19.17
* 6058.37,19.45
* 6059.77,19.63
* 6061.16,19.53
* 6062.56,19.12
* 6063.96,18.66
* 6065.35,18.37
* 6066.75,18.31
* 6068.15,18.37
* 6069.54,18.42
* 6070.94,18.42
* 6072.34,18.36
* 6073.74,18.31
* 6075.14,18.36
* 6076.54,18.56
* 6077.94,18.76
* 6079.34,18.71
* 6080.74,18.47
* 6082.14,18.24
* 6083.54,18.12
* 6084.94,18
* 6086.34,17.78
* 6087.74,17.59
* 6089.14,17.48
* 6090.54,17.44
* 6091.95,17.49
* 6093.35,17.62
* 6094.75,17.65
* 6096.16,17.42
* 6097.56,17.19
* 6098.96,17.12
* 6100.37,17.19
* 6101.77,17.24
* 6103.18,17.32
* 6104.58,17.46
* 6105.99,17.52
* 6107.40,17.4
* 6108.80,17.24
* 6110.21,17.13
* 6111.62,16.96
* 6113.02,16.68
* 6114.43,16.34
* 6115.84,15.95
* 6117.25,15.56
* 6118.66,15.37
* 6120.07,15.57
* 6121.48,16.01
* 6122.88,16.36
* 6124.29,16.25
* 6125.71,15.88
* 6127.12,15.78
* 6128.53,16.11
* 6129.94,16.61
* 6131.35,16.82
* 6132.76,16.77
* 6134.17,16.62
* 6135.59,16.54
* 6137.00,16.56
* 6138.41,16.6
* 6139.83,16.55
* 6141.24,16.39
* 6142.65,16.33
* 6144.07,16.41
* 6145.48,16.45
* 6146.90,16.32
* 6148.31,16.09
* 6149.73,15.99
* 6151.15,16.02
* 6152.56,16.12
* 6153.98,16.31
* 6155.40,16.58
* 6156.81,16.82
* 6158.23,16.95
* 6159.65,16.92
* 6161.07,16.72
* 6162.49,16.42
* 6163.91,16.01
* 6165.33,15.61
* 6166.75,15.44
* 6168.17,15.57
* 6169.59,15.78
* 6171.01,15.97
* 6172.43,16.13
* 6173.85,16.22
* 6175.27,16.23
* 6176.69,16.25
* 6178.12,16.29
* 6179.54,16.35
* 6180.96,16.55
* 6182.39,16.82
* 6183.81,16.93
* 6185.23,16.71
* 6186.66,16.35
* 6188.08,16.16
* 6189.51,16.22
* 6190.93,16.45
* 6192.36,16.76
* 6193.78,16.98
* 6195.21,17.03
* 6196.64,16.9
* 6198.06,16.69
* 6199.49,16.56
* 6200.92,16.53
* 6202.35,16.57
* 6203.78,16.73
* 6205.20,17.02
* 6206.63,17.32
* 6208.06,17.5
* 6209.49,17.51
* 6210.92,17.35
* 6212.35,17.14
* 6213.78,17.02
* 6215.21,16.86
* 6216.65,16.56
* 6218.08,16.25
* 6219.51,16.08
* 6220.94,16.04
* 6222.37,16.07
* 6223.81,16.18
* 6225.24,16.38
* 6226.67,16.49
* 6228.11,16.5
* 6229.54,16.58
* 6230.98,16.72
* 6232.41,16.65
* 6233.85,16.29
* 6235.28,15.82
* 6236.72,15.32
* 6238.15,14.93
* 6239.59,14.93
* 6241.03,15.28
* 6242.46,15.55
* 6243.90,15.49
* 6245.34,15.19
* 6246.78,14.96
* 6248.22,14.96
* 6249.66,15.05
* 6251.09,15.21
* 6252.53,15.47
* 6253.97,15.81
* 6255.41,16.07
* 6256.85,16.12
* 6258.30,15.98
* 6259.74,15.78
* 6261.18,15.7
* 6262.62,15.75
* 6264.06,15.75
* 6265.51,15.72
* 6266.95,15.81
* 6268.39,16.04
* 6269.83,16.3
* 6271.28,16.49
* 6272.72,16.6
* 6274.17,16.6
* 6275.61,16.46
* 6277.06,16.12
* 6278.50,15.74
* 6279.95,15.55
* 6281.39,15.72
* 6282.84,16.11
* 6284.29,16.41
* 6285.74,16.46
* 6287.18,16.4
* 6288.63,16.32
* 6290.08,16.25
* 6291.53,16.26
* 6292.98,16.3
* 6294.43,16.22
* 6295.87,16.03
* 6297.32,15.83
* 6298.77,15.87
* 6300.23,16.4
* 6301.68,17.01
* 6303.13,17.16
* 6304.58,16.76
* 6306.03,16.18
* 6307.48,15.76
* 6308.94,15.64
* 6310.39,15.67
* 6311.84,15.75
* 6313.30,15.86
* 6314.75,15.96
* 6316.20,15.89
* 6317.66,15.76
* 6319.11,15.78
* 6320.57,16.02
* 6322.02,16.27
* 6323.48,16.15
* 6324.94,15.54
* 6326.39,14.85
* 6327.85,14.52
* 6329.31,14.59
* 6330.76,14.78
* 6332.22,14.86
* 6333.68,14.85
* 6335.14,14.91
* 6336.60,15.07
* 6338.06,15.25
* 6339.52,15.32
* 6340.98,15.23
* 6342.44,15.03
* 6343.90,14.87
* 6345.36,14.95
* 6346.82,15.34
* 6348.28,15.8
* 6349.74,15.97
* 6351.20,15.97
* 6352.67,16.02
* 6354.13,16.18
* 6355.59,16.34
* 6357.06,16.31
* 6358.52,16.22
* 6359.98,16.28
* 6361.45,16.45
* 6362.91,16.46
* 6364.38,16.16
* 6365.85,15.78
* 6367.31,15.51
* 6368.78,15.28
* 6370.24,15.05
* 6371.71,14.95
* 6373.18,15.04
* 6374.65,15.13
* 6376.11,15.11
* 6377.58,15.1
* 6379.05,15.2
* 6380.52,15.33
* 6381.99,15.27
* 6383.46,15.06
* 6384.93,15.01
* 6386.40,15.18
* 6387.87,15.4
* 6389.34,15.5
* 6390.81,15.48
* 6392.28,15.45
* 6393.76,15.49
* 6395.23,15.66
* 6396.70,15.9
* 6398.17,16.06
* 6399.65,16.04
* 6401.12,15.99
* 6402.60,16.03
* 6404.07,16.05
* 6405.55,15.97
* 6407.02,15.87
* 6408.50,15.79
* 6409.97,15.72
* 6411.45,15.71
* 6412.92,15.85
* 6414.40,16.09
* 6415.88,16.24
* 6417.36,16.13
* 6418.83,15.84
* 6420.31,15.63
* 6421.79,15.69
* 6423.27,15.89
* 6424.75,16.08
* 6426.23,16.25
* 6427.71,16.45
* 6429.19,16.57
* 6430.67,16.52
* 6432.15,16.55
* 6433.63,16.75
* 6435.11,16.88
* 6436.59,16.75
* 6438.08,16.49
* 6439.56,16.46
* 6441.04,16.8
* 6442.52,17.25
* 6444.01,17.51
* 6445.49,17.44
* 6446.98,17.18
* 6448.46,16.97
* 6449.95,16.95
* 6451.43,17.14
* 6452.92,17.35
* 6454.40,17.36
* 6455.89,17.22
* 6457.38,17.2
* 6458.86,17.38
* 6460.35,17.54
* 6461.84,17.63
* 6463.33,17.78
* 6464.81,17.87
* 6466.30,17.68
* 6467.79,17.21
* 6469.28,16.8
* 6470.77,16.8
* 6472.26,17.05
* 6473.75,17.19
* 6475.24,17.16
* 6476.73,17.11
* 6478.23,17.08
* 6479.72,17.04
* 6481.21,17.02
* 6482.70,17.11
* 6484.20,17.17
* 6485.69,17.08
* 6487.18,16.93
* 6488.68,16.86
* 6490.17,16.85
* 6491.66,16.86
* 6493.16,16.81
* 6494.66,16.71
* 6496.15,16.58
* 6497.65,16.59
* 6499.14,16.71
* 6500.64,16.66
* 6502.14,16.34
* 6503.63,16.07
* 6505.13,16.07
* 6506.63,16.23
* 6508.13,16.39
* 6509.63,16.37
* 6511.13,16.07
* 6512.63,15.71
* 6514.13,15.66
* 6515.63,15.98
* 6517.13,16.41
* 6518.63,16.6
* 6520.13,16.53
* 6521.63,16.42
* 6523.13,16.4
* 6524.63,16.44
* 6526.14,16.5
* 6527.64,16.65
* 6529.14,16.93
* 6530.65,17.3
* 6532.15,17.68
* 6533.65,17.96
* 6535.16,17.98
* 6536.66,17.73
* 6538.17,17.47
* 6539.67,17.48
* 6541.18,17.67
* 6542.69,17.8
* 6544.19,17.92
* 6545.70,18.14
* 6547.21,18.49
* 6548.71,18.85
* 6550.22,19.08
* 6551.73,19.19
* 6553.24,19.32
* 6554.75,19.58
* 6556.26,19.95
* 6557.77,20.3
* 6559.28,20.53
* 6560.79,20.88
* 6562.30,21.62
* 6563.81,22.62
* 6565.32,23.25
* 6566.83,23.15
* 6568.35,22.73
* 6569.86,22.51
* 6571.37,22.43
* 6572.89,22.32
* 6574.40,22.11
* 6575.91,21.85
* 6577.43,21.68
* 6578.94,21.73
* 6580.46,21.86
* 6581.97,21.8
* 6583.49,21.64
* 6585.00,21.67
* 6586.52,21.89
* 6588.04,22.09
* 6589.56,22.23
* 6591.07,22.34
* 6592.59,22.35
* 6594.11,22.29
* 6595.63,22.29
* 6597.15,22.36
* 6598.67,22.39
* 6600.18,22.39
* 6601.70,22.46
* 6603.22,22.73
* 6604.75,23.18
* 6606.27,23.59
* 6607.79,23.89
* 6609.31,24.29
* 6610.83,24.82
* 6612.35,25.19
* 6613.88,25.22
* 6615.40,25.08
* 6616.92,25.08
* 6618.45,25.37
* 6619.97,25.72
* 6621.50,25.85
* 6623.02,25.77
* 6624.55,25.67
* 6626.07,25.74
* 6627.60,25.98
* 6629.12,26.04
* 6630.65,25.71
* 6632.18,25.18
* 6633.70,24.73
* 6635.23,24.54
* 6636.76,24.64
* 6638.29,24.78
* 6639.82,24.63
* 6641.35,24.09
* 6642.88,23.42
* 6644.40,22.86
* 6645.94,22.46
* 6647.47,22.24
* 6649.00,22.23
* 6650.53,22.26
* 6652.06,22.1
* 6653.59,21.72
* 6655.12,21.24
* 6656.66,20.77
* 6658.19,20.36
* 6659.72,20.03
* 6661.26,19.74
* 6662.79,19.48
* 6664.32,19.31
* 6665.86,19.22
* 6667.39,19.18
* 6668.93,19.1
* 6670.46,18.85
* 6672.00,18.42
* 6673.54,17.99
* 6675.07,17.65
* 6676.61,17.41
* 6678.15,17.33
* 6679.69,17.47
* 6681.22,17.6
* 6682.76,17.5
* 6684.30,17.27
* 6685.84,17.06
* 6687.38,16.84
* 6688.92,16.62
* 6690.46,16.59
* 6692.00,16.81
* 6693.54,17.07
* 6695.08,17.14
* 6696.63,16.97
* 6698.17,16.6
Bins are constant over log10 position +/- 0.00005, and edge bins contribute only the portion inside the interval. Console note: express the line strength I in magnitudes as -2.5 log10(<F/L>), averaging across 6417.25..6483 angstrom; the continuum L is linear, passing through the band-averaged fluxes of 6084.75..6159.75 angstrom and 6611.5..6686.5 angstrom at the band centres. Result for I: 0.182 mag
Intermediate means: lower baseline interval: 16.7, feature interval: 16.9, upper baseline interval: 22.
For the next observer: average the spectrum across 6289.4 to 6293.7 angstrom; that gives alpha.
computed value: 16.3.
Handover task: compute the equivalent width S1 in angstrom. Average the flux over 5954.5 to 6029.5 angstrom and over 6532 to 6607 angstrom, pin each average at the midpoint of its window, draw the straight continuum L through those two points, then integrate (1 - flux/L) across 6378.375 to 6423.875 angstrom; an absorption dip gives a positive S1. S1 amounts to 9.5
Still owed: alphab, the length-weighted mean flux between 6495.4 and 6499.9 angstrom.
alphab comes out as 16.6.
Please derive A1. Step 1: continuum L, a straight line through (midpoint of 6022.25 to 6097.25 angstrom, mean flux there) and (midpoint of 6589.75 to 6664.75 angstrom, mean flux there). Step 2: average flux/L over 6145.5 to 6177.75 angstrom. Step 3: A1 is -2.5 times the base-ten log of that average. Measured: 0.171 mag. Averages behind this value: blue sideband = 18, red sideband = 23.4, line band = 16.2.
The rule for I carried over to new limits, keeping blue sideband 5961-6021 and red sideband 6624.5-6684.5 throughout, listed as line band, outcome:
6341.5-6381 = 0.245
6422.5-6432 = 0.222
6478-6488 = 0.191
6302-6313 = 0.191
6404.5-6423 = 0.246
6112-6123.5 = 0.131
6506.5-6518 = 0.264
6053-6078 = -0.059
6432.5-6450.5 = 0.185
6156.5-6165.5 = 0.114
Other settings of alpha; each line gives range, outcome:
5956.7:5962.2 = 17.4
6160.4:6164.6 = 16.4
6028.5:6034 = 16.9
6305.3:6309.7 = 15.9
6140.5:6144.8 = 16.4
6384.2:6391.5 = 15.3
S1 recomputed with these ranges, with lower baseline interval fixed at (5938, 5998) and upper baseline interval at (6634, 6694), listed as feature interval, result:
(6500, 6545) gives 6.2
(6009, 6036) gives 0.7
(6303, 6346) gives 7.3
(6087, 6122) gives 1.6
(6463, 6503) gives 4.8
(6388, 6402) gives 2.4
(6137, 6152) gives 1.3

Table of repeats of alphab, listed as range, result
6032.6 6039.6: 17.3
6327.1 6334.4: 14.7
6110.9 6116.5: 16.5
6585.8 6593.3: 22.2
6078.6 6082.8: 18.5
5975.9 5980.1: 17.4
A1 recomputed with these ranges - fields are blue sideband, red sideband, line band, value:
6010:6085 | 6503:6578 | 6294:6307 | 0.117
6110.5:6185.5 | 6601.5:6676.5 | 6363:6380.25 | 0.247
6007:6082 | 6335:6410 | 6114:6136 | 0.076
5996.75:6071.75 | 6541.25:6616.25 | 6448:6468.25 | 0.199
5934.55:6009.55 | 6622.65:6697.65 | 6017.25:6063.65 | -0.006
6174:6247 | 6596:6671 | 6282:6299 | 0.094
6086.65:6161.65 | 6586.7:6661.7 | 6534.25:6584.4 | 0.116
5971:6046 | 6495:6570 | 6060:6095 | -0.054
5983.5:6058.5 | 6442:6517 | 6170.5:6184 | 0.061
